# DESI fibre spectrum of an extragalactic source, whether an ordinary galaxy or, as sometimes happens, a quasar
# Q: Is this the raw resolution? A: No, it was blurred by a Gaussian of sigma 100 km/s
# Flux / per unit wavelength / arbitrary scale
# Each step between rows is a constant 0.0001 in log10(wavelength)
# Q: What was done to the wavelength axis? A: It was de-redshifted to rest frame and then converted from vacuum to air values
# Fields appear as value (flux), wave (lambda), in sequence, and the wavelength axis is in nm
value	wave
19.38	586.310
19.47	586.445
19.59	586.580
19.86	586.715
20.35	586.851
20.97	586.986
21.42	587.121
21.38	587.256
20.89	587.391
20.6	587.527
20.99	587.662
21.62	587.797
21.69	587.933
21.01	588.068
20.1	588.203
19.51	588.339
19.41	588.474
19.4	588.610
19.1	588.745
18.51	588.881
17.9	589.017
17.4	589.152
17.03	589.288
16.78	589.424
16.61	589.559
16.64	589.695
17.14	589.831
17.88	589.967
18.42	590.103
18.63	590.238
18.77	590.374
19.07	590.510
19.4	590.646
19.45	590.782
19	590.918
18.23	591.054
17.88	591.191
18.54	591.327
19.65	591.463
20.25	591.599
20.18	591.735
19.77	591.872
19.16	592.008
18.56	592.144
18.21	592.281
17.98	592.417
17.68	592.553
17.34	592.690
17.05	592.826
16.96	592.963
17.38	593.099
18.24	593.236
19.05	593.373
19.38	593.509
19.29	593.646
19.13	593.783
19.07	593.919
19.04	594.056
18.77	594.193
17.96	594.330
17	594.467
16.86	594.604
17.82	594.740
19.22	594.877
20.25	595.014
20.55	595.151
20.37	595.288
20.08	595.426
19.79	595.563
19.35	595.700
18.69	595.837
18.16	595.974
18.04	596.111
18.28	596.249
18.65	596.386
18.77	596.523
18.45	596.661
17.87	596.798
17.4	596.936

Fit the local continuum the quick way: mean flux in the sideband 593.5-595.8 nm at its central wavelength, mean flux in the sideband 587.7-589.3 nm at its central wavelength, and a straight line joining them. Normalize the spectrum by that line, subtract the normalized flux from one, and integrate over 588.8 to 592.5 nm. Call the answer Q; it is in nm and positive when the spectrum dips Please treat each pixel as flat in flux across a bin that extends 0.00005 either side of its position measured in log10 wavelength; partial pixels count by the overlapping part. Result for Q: 0.18 nm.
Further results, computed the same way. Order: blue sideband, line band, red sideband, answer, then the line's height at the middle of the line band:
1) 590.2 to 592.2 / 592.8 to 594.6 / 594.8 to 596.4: 0.08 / 19.2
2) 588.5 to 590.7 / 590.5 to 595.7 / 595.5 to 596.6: -0.10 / 18.4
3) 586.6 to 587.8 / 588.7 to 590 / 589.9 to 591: 0.14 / 19.5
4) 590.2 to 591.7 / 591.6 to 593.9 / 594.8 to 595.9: 0.10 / 19.3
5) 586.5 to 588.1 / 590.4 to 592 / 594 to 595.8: 0.06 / 19.9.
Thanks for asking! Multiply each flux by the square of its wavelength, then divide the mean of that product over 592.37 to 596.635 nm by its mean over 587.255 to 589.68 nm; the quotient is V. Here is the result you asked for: 1.0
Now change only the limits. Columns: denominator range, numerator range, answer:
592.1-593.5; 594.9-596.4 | 1.09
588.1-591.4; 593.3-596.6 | 1.05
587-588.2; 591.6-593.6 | 0.89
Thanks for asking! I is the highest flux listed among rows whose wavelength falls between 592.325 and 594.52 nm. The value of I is 19.38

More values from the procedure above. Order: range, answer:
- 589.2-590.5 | 18.77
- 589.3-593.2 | 20.25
